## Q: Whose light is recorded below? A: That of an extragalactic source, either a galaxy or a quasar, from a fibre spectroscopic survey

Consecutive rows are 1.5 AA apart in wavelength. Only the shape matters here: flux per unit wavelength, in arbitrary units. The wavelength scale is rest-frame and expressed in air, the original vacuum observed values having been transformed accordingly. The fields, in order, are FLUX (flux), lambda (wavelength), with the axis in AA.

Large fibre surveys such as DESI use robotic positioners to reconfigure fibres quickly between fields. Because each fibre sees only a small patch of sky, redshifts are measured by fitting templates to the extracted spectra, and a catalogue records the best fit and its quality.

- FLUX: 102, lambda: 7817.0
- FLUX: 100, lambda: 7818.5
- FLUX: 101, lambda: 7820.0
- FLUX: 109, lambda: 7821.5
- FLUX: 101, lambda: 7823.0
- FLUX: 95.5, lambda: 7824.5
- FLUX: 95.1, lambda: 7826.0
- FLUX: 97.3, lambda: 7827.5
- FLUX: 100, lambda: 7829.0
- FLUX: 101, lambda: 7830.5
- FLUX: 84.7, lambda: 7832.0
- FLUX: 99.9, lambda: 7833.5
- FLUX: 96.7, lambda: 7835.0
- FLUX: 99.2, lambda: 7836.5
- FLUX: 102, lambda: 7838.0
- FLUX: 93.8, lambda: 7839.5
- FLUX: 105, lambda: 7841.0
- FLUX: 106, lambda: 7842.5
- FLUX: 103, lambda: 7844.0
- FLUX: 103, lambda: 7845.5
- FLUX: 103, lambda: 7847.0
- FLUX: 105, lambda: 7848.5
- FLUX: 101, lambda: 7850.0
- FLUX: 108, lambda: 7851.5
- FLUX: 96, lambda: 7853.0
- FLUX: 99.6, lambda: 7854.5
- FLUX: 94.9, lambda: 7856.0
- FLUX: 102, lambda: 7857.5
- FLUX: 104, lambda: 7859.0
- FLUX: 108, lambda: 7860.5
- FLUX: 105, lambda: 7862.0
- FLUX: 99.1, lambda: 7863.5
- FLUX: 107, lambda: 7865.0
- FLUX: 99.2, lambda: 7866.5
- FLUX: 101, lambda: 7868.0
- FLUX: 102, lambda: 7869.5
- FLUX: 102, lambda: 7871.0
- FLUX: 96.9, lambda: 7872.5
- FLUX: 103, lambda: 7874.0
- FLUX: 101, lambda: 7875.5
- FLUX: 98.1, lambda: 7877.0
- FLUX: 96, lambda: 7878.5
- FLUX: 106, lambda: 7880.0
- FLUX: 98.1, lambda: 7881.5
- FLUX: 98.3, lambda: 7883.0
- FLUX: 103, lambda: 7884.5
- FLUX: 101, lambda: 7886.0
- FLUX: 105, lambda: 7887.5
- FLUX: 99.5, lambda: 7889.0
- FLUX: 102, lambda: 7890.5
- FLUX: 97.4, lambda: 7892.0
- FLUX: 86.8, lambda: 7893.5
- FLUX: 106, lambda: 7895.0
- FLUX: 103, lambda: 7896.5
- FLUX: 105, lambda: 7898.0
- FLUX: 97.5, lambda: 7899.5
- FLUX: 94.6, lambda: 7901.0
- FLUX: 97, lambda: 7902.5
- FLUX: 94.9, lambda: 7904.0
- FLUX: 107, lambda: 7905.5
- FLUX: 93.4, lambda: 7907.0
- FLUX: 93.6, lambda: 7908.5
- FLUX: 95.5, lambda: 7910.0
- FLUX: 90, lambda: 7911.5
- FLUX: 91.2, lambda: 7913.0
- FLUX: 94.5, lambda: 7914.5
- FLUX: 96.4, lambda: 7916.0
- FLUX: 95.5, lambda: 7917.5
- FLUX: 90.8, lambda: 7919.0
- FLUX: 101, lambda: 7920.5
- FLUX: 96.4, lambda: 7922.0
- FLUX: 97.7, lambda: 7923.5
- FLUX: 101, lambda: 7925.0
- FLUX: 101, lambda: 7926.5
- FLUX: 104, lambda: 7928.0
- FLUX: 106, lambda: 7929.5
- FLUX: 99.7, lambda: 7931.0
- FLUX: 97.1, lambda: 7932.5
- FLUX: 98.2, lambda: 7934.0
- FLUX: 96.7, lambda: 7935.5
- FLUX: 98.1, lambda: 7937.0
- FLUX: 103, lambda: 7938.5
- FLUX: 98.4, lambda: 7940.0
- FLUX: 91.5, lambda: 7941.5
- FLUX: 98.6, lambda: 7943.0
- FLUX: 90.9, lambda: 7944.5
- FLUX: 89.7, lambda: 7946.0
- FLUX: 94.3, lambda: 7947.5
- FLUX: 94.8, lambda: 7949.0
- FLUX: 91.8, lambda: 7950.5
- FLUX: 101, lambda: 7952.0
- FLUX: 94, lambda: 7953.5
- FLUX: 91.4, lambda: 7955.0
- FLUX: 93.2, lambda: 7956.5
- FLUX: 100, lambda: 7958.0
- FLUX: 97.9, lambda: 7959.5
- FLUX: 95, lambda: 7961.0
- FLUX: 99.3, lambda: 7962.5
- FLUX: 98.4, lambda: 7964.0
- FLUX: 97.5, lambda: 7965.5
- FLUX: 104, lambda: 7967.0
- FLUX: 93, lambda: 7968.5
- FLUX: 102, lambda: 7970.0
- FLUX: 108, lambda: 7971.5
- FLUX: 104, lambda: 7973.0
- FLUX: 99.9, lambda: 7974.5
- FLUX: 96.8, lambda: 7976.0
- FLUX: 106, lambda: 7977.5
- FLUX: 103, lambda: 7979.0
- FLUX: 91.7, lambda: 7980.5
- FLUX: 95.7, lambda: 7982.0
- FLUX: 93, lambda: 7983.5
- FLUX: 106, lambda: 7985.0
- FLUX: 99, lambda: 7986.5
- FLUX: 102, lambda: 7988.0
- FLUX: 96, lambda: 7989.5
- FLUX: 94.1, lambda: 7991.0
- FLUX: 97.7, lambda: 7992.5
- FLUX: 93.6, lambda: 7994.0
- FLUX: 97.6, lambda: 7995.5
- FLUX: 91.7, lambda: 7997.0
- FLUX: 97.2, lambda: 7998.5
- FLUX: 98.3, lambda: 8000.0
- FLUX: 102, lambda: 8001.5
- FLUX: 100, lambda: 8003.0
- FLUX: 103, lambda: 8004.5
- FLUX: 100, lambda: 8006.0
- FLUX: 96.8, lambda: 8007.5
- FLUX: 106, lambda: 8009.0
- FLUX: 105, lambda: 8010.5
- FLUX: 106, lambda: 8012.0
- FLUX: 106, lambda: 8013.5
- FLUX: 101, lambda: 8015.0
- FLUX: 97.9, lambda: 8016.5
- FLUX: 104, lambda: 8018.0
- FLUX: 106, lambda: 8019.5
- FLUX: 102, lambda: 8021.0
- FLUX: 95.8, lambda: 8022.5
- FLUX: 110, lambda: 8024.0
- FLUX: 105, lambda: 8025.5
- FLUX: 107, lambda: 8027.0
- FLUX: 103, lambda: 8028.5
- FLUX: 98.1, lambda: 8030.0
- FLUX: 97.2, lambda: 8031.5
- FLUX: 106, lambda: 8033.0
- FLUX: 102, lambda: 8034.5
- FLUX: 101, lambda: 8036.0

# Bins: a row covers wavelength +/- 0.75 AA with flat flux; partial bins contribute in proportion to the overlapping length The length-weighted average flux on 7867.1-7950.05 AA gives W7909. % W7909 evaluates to 98.2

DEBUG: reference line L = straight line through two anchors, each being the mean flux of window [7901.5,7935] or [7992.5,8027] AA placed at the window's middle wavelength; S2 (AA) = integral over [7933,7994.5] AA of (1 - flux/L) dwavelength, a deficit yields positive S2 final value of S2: 1.1 AA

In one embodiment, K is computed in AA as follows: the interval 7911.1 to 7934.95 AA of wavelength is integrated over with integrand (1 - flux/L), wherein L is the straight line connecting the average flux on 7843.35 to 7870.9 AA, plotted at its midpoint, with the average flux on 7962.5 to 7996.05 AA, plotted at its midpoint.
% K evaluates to 0.7 AA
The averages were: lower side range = 102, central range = 97.6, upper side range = 99.1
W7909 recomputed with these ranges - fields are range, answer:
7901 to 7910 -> 96.8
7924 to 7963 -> 97.2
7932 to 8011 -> 98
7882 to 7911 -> 98.9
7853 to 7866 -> 102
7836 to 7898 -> 101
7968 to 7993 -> 99.4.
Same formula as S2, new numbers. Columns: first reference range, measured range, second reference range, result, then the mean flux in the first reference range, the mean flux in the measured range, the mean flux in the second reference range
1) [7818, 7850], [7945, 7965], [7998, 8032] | 1.2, 100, 95.4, 102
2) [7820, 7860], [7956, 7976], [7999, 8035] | 0.5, 100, 99.4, 102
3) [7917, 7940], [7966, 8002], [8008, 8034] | 1.0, 99.1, 98.8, 103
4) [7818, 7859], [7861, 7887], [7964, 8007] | -0.3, 100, 101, 99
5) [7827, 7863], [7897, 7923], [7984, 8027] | 1.2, 101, 96.2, 101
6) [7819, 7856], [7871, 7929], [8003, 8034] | 1.5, 100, 98.5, 103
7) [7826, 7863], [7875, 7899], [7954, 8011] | -0.1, 101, 100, 98.8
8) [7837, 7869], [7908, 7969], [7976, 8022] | 2.5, 102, 96.7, 99.9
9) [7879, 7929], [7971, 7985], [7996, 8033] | 0.1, 98.3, 100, 102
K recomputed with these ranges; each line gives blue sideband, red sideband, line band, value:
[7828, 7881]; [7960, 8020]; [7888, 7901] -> 0.1 AA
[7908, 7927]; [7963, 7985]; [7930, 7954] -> 0.3 AA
